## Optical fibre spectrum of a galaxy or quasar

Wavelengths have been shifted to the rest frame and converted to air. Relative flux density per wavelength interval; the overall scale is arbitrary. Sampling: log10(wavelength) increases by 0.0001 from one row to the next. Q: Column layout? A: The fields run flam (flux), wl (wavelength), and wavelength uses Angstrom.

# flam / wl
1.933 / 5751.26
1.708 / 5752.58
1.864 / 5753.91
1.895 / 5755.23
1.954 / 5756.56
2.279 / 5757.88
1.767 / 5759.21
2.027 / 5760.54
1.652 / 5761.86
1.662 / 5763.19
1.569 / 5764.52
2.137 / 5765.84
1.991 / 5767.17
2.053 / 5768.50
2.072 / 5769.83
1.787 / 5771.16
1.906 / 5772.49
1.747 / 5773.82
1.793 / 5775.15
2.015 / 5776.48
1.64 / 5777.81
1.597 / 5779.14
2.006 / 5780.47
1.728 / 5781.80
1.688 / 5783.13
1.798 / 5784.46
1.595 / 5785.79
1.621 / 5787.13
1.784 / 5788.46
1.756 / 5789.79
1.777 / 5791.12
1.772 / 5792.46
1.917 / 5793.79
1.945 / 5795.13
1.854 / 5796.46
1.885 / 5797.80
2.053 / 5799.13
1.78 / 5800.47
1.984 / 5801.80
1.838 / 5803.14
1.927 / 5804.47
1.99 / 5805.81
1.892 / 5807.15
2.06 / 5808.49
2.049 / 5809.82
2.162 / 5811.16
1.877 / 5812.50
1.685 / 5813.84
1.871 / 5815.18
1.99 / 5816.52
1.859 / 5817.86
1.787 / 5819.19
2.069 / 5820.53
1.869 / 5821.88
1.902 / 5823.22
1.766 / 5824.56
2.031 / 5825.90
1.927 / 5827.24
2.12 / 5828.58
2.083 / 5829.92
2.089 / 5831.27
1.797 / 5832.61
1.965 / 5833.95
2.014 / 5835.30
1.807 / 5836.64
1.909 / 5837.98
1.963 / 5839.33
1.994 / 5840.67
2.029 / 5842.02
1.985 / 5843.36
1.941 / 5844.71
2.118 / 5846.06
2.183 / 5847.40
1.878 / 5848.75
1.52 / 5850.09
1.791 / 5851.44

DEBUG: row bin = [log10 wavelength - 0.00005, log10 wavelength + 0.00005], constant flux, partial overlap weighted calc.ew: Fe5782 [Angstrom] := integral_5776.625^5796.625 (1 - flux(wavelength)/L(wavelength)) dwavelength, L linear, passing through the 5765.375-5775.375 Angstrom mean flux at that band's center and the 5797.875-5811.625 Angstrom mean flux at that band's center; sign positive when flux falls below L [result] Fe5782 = 1.9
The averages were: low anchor 1.94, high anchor 1.97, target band 1.77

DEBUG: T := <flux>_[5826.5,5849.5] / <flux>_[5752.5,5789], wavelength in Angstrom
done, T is 1.1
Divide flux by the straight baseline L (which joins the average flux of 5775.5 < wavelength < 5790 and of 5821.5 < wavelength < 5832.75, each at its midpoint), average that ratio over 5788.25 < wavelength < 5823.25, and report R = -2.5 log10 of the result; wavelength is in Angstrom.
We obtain -0.02 mag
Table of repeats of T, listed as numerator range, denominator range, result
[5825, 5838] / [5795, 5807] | 1.03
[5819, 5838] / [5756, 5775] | 1.03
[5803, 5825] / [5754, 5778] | 1.02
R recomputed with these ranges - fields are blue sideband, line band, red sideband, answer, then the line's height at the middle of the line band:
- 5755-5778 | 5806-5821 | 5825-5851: 0.00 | 1.94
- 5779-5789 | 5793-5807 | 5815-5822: -0.06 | 1.82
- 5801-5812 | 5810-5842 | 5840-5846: 0.03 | 1.99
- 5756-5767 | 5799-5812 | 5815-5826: -0.04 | 1.9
